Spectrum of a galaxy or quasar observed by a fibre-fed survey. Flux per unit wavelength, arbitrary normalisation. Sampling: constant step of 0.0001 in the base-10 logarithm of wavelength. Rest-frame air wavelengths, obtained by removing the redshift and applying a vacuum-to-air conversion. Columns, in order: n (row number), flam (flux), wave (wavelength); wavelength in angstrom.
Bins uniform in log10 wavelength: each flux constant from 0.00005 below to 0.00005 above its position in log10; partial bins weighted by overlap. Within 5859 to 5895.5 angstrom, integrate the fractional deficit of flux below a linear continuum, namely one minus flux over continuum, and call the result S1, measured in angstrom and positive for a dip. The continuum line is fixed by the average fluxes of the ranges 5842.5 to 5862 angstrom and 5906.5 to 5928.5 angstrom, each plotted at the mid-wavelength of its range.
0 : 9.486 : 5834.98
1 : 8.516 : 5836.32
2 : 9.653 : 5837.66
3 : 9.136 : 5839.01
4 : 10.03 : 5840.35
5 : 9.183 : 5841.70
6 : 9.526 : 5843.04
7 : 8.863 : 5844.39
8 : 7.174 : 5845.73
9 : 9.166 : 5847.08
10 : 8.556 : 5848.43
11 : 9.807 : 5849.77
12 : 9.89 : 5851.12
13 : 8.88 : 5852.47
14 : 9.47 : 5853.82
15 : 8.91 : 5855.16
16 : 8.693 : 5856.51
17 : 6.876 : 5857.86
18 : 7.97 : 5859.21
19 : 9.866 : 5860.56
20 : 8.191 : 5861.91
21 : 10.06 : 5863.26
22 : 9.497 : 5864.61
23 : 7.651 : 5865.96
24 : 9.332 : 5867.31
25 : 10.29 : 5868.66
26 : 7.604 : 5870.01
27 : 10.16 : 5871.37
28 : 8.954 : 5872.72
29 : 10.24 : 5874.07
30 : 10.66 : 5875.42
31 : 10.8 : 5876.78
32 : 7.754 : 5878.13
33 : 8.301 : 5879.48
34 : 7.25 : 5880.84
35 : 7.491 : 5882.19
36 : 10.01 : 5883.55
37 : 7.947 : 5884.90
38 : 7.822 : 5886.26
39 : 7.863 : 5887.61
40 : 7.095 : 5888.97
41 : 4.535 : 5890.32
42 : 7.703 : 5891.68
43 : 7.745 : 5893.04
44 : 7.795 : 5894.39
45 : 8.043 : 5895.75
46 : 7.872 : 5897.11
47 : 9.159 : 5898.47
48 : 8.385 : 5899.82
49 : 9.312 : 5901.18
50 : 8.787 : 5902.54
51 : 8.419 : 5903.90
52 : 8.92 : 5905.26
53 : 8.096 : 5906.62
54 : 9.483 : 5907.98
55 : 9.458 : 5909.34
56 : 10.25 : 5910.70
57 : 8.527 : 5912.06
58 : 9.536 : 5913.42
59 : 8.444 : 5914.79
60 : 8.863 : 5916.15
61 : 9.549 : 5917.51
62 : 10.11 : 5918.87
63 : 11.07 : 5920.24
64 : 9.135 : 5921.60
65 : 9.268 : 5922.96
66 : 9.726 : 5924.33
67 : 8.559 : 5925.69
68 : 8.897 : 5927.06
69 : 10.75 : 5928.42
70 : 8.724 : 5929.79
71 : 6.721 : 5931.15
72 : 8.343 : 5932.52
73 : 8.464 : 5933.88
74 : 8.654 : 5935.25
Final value 1.9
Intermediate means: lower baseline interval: 8.8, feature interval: 8.54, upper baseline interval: 9.39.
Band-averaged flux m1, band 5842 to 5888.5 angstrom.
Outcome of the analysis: 8.86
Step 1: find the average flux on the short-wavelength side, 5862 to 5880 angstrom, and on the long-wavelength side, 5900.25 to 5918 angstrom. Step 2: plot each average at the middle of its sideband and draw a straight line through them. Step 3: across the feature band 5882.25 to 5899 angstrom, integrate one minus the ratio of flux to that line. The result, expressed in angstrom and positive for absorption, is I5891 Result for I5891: 2.5 angstrom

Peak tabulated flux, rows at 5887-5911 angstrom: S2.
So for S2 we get 10.25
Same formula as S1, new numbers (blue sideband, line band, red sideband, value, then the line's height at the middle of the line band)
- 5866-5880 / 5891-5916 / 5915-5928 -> 1.99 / 9.41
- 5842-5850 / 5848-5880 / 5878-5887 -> -2.46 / 8.47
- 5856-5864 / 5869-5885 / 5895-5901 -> -0.86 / 8.53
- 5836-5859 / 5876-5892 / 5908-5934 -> 2.07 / 9.07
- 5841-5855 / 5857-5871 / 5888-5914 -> 0.12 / 8.84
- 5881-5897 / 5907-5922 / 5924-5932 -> -1.85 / 8.43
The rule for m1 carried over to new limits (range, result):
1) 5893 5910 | 8.61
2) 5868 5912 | 8.57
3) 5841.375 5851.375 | 8.98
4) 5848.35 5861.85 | 8.88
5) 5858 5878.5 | 9.23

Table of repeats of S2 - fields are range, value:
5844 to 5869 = 10.29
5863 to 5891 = 10.8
